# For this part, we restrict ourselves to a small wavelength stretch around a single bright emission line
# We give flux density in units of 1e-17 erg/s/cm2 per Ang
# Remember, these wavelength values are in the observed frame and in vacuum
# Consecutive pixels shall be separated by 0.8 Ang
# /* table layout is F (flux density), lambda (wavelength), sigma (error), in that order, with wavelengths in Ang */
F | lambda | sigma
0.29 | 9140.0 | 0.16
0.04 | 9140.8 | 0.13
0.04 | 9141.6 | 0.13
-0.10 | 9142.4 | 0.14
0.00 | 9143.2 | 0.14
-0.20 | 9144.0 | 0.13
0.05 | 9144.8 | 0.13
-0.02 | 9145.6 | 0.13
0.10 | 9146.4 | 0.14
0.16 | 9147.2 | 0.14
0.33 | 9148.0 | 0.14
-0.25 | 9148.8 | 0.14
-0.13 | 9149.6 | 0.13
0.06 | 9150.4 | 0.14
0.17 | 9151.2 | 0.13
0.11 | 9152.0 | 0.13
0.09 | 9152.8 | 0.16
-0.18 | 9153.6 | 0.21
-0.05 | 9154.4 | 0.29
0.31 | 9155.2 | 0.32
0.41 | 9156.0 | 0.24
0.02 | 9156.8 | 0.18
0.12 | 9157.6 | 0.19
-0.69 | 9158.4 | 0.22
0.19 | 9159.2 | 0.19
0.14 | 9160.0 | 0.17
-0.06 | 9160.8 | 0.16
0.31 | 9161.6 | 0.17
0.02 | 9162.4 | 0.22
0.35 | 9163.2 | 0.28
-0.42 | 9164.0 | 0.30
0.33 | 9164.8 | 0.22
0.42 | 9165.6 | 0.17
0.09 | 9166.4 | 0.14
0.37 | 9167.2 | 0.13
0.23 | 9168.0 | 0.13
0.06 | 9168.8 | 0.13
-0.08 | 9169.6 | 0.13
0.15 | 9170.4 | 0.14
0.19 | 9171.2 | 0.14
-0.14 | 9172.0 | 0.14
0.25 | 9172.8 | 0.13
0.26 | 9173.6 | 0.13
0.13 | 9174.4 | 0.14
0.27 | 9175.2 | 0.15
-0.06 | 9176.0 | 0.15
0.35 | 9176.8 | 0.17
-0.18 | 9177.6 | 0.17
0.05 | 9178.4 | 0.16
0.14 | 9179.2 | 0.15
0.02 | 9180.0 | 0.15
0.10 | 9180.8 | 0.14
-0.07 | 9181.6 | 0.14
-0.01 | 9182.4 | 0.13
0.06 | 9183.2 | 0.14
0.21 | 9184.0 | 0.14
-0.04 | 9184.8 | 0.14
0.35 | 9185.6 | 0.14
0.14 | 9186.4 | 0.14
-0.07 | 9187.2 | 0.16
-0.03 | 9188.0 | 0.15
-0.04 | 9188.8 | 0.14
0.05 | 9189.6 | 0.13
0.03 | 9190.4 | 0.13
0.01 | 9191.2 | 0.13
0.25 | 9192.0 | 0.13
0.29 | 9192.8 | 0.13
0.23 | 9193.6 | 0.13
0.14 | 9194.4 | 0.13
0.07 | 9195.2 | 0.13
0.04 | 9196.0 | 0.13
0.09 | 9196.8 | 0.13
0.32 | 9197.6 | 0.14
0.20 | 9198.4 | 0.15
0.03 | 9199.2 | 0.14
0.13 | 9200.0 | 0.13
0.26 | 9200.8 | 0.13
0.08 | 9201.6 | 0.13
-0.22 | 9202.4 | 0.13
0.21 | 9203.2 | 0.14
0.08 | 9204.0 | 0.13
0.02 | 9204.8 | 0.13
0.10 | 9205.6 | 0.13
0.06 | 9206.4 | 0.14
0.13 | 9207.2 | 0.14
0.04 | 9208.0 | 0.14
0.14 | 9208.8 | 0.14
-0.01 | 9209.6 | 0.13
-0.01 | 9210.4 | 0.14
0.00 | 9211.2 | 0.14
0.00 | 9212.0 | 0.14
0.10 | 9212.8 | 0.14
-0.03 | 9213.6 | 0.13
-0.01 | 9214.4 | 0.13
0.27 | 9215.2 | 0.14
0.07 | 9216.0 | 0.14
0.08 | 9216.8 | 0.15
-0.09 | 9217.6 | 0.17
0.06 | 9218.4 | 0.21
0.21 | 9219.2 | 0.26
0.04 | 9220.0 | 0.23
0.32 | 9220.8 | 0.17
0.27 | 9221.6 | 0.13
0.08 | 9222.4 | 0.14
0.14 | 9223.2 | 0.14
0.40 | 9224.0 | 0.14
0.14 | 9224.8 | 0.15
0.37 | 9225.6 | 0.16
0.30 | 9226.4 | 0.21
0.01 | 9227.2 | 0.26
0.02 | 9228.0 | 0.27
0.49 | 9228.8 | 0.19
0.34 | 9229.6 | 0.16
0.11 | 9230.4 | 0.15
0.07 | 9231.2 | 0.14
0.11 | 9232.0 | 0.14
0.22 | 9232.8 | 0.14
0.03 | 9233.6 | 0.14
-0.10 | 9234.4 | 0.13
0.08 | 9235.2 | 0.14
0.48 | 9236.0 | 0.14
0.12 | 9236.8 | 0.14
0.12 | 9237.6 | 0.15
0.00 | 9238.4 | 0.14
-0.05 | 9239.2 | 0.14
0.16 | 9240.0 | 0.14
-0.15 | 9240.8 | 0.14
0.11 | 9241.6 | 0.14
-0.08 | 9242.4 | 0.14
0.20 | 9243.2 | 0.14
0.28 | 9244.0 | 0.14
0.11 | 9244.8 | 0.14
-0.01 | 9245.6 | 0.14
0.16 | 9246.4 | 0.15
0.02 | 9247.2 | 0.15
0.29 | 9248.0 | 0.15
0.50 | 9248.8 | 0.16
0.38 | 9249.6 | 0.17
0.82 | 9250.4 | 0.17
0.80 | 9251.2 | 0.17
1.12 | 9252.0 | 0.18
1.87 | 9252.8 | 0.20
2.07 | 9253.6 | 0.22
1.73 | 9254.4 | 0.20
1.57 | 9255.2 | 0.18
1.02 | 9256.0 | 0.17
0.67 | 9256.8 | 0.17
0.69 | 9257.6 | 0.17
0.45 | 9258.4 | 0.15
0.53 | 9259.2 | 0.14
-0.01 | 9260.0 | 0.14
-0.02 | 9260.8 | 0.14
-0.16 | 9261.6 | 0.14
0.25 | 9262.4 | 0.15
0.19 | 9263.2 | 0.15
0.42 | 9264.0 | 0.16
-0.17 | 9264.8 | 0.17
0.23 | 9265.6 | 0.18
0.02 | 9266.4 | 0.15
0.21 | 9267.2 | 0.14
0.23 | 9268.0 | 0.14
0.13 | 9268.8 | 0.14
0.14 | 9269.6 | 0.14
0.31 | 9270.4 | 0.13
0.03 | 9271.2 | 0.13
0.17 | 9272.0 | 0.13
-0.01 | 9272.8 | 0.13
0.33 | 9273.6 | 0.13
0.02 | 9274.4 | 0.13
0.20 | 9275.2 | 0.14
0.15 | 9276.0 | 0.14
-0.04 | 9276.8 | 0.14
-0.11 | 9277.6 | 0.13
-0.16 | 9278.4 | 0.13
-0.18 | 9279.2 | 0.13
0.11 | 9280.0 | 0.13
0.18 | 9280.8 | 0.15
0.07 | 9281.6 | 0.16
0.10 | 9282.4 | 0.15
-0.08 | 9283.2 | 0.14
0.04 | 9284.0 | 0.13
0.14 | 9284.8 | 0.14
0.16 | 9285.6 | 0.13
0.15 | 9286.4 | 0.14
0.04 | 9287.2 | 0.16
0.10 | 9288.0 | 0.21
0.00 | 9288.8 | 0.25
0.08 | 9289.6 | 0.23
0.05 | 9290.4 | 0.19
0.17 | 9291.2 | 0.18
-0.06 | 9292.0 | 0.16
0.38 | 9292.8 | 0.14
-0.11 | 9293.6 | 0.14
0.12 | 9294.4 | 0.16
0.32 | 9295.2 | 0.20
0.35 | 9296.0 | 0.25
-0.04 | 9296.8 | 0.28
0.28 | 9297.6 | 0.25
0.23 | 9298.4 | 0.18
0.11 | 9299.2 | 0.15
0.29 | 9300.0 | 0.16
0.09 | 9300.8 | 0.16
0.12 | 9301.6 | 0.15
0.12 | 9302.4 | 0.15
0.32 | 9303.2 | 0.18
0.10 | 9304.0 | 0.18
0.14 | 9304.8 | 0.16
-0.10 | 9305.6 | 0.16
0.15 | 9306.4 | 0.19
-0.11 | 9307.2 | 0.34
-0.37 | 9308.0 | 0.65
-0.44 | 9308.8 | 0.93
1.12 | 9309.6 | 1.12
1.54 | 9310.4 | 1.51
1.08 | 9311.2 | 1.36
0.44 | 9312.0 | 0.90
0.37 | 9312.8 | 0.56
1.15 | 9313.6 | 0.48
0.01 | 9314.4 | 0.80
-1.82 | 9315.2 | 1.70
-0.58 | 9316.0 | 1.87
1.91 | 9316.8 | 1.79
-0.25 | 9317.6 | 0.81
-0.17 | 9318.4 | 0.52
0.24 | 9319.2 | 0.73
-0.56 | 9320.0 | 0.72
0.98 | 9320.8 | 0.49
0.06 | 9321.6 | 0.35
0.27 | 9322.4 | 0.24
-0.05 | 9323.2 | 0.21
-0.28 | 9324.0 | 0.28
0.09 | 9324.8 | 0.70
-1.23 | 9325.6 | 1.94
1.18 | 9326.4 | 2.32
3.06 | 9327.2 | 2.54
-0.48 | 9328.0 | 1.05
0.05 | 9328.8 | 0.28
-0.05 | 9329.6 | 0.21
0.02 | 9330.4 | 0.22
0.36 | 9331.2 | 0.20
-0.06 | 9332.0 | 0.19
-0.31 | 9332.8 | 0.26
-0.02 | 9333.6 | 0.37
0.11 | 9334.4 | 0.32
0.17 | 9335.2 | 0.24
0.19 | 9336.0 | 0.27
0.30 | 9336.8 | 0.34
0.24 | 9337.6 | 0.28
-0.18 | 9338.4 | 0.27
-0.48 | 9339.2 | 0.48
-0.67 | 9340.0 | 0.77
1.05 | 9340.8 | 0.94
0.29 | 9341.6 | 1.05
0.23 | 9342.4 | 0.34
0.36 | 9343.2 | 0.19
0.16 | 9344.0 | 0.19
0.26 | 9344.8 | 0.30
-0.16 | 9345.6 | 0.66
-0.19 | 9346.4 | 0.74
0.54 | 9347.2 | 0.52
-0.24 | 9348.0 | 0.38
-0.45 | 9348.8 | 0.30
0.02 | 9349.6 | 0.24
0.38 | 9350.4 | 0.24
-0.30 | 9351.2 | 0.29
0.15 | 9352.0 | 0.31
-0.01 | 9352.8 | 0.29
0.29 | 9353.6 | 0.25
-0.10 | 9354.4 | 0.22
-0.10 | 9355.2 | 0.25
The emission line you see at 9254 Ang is H-beta 4861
